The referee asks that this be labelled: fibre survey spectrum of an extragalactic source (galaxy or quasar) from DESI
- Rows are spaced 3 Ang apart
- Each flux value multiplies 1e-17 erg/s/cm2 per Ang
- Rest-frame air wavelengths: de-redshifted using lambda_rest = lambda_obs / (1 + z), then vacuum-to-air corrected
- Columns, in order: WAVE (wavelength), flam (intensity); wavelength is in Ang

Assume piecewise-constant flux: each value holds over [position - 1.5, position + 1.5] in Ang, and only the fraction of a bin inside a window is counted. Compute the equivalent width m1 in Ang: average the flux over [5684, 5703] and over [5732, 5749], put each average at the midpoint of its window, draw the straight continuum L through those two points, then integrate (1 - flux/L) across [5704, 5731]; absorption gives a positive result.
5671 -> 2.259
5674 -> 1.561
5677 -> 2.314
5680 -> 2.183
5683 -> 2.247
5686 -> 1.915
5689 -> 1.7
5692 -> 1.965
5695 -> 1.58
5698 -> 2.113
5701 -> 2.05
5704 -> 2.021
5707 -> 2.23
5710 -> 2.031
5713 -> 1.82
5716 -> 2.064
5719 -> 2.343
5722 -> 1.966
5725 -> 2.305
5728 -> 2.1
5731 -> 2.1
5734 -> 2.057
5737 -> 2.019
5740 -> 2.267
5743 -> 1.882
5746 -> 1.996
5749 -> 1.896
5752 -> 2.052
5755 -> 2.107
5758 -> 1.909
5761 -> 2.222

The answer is -1.8 Ang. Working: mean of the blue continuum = 1.9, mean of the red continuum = 2.03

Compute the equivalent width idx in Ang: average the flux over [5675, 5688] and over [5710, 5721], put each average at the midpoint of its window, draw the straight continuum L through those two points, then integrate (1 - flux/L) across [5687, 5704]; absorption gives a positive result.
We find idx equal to 1.7 Ang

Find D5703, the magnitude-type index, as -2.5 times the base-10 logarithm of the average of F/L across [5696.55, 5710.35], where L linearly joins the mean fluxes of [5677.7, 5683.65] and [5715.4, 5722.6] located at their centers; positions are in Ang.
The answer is 0.044 mag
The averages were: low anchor 2.22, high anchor 2.15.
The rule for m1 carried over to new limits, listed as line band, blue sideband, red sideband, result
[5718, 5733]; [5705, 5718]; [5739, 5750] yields -0.9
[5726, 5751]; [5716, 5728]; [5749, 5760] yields 0.6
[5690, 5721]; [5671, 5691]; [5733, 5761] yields 0.0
